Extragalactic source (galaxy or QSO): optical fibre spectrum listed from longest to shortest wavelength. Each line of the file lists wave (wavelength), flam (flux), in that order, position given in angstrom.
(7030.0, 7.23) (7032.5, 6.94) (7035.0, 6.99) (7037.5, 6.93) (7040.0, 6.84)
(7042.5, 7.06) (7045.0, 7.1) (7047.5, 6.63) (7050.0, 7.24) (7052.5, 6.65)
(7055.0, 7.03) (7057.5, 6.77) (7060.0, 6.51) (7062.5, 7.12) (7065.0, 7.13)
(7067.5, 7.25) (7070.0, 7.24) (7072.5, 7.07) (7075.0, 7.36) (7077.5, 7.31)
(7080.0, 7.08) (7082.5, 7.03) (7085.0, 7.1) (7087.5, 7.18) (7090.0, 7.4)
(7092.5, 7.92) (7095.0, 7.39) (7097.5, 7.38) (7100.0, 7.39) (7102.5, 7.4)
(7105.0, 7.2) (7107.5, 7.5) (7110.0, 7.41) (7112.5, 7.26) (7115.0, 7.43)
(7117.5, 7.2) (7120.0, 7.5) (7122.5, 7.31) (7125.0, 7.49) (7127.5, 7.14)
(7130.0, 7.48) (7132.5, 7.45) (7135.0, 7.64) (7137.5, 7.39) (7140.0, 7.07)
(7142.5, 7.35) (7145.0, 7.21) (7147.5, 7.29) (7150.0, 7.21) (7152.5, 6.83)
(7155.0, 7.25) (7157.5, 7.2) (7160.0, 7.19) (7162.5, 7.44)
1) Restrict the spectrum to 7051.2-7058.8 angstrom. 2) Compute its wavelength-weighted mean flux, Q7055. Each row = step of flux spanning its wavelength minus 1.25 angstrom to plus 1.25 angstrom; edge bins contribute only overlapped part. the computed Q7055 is 6.82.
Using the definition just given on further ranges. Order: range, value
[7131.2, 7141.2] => 7.39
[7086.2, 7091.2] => 7.29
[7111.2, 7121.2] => 7.35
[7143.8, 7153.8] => 7.14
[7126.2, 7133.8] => 7.36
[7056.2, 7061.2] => 6.65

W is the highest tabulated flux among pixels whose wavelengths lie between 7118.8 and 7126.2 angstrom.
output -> 7.5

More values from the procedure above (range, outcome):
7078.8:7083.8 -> 7.08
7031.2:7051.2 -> 7.24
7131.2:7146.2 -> 7.64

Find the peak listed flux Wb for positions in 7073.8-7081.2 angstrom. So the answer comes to 7.36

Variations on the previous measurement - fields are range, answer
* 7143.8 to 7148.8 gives 7.29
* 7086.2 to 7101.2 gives 7.92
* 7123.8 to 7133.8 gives 7.49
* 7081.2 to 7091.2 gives 7.4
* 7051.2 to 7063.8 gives 7.12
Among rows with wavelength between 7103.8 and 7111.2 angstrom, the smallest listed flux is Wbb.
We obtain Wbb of 7.2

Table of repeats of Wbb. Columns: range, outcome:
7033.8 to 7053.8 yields 6.63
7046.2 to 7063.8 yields 6.51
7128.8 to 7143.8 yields 7.07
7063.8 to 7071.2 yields 7.13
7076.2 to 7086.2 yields 7.03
